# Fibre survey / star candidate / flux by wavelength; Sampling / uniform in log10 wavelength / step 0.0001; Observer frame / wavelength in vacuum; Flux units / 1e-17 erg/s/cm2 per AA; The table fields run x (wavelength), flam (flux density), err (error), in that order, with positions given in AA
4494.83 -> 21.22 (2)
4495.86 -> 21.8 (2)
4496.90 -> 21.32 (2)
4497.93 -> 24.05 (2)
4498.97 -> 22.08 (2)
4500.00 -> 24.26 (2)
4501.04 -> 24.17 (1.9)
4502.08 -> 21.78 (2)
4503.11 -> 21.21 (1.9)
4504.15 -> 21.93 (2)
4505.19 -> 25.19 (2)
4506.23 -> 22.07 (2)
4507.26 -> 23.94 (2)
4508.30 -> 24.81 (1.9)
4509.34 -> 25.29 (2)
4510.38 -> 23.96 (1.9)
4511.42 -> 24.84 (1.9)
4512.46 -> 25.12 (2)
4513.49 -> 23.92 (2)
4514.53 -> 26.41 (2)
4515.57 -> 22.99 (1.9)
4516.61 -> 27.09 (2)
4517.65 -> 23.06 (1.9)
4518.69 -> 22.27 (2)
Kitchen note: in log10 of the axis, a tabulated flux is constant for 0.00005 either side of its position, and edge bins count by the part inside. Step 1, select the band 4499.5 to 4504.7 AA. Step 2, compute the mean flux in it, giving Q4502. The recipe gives 22.7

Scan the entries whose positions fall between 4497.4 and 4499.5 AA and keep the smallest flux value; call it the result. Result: 22.08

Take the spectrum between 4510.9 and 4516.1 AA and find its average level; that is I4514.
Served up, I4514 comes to 24.7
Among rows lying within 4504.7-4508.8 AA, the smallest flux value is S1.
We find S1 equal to 22.07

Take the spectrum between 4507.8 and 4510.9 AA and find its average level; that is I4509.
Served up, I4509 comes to 24.7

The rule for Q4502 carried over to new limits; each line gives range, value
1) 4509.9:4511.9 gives 24.4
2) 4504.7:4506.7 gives 23.6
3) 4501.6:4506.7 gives 22.4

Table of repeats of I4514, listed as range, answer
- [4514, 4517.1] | 25.5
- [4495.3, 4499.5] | 22.4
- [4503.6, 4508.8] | 23.6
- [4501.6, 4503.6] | 21.6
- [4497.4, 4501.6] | 23.6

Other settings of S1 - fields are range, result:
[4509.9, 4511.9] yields 23.96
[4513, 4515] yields 23.92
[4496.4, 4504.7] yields 21.21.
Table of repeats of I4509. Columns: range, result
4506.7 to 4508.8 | 24.4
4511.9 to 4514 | 24.6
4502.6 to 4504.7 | 21.6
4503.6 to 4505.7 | 23.5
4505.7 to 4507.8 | 23.1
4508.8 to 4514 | 24.6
